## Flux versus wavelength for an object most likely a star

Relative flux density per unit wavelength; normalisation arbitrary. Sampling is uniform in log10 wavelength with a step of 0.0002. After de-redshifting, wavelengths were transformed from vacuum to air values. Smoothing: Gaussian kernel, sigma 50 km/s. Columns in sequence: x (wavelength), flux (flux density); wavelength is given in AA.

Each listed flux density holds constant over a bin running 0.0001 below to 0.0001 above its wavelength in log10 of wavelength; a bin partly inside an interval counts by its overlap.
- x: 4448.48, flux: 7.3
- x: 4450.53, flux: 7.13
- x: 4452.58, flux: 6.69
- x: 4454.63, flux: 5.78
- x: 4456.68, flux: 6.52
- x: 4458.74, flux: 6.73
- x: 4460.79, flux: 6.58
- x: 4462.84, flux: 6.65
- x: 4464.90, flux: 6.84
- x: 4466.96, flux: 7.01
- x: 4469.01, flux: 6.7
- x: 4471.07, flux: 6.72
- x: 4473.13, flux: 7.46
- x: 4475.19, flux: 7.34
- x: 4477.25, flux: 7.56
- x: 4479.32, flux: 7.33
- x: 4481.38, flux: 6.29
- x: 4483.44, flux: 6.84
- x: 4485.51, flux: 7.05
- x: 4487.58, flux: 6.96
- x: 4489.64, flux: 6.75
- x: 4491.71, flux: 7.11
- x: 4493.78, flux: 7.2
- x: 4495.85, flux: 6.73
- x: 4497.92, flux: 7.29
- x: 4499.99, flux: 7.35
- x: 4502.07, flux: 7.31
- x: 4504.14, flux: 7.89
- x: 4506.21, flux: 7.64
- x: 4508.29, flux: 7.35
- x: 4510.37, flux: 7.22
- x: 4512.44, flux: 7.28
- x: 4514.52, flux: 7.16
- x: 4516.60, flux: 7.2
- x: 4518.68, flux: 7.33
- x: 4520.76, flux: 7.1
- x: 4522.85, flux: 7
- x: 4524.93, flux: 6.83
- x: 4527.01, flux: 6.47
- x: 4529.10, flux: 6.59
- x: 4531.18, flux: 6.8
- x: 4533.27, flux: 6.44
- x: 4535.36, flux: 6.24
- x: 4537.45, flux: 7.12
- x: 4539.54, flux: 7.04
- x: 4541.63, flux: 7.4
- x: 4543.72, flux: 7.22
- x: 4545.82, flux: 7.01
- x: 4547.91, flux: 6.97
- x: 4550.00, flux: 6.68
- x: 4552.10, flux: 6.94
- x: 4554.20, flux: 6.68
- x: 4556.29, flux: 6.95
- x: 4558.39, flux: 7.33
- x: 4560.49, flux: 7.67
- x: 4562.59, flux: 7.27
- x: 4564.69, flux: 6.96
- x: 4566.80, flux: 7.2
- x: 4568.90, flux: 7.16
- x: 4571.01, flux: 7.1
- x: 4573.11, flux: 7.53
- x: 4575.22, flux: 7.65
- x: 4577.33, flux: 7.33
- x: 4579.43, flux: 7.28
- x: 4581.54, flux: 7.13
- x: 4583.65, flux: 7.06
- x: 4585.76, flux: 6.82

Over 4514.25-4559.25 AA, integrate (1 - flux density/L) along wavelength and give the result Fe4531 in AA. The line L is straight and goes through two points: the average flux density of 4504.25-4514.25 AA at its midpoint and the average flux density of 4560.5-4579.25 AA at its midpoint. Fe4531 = 2.6 AA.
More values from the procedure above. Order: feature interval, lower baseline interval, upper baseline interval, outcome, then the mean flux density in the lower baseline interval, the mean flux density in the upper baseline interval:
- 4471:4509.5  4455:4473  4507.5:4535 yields -2.0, 6.72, 6.96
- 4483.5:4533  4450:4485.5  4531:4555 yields -1.7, 6.84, 6.88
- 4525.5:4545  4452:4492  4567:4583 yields 0.8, 6.84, 7.3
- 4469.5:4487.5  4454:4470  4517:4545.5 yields -1.0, 6.62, 6.9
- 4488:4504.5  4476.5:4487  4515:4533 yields -0.5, 6.99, 6.9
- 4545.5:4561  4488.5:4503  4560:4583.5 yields 0.5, 7.1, 7.28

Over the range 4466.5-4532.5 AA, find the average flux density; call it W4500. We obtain 7.09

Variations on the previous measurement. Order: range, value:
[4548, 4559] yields 6.91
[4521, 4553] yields 6.86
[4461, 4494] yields 6.97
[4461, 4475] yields 6.91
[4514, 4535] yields 6.86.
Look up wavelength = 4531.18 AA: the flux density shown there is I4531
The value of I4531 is 6.8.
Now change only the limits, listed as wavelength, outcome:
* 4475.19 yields 7.34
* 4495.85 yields 6.73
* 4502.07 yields 7.31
